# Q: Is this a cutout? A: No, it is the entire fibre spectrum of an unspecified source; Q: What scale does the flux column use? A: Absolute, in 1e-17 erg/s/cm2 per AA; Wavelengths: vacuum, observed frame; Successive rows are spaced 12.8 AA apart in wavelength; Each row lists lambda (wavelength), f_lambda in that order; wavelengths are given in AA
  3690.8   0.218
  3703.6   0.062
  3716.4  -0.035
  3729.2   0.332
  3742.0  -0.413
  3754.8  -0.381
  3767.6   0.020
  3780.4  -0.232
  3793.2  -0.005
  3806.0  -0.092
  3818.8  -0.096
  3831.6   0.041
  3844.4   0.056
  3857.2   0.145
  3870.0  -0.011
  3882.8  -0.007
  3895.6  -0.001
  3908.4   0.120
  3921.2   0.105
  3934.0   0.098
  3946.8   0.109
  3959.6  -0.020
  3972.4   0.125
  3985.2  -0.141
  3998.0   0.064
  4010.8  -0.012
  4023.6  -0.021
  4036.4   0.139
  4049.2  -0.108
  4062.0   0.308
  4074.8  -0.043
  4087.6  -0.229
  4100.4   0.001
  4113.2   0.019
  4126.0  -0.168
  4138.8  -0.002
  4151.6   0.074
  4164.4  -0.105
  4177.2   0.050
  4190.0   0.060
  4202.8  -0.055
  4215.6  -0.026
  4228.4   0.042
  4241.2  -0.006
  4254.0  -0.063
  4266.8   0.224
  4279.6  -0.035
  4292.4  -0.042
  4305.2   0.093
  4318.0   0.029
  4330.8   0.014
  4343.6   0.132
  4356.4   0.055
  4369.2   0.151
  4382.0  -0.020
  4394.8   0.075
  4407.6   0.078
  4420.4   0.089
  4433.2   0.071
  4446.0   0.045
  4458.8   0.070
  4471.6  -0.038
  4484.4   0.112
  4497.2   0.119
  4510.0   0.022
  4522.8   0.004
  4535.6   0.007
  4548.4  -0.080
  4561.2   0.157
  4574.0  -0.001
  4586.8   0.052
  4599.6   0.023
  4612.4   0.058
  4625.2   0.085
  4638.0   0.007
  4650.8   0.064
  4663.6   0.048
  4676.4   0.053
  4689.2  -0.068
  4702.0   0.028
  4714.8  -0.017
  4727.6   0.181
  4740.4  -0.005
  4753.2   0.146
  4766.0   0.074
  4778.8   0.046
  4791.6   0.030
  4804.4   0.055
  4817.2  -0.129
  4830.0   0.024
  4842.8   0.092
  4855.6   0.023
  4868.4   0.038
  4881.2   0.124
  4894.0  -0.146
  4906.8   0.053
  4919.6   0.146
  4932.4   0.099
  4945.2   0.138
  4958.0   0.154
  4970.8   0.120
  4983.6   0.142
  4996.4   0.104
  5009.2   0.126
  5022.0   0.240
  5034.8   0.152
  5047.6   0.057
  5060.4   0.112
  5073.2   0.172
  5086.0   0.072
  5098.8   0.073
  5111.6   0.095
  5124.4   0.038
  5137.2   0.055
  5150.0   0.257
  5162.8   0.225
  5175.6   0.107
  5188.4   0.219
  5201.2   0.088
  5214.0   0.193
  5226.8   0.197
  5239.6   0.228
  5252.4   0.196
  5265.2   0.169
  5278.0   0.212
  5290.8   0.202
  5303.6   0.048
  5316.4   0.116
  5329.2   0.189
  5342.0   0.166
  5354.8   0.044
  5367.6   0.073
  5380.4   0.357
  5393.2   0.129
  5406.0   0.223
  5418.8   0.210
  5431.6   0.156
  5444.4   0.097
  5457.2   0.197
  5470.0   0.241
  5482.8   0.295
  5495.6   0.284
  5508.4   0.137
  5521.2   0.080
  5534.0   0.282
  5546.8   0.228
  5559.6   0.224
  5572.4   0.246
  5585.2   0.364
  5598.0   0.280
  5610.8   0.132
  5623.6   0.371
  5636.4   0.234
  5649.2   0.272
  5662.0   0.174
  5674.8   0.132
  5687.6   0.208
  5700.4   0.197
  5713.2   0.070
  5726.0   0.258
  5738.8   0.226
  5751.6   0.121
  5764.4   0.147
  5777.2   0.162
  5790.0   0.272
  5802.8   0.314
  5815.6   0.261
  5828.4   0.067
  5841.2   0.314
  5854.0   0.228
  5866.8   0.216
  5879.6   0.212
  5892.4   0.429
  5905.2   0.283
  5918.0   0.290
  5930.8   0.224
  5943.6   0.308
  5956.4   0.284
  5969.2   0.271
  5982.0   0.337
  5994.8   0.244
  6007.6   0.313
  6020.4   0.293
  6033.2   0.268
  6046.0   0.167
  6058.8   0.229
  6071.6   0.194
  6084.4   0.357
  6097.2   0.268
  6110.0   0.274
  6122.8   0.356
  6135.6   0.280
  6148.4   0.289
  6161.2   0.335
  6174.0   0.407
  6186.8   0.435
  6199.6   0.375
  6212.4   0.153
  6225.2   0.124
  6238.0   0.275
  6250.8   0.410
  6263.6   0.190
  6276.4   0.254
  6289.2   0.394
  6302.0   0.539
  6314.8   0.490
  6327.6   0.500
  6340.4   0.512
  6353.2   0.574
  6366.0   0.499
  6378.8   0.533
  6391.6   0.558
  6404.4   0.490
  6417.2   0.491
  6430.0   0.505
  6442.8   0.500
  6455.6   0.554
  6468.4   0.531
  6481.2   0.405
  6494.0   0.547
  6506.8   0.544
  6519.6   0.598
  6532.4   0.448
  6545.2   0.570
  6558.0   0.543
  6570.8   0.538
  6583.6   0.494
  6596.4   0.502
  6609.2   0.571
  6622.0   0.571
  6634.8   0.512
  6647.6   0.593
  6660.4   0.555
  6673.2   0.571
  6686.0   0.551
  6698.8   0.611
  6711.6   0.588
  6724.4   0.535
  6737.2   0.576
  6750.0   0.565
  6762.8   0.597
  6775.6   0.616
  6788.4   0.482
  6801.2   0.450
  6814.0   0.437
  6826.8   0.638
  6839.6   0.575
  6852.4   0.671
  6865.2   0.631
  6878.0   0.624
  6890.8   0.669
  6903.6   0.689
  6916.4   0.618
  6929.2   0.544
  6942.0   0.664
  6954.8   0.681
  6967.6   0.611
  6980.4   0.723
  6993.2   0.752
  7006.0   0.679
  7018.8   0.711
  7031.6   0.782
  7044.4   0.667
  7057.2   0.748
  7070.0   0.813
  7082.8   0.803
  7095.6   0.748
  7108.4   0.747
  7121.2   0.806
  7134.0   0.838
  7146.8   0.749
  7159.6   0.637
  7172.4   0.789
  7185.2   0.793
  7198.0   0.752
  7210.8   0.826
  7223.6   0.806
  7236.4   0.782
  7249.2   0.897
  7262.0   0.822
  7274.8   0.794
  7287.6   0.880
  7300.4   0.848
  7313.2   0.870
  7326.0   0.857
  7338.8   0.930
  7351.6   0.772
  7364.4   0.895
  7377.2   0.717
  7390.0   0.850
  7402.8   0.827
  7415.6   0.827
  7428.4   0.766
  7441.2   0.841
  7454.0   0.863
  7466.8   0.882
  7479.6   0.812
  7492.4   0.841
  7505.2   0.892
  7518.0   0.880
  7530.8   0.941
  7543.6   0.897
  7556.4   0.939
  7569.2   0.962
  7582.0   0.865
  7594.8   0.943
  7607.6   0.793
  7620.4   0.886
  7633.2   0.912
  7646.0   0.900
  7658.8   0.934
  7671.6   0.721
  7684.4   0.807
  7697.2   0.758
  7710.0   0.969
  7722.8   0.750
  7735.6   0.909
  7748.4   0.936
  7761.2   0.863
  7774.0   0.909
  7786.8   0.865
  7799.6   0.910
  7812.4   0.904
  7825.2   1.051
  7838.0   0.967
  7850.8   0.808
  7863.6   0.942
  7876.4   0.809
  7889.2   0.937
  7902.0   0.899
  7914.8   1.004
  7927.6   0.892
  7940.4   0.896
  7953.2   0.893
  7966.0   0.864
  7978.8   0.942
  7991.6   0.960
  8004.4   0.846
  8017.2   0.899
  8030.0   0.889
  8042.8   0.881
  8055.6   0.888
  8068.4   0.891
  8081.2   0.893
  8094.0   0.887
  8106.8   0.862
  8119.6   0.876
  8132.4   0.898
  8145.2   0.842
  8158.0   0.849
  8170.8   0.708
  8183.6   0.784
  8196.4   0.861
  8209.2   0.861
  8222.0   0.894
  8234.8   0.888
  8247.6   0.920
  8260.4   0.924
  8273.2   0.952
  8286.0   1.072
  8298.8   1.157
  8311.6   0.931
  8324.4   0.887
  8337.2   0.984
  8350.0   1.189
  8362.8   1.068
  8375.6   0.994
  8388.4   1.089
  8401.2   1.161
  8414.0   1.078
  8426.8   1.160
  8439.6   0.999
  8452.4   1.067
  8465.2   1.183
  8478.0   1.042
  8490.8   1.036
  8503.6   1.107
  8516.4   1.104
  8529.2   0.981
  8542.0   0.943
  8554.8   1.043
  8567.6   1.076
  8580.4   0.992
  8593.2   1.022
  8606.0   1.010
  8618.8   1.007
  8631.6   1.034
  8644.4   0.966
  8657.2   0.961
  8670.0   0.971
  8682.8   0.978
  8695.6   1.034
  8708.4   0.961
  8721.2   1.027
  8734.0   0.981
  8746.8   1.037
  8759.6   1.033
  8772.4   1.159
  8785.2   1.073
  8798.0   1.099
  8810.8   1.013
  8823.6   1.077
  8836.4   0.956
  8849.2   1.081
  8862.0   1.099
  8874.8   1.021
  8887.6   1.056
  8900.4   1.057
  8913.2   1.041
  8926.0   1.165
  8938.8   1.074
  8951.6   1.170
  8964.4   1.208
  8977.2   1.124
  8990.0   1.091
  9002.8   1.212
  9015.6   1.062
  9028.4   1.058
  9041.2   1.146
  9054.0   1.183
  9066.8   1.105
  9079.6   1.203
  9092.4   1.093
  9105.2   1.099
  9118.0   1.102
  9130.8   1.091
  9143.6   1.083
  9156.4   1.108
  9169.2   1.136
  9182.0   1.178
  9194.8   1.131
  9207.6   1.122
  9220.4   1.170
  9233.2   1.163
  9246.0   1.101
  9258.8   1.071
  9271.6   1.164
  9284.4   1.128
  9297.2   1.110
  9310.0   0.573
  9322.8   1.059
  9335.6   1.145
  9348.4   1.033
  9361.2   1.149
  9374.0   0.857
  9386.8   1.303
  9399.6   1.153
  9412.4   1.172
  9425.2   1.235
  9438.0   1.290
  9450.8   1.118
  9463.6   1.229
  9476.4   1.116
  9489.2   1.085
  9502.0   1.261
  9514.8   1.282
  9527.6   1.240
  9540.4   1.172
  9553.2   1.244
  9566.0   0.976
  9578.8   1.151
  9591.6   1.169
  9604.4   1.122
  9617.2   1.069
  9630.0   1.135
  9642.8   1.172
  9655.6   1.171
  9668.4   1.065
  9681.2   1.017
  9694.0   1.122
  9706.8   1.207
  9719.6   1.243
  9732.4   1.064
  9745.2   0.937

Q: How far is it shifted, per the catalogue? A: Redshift 0.58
